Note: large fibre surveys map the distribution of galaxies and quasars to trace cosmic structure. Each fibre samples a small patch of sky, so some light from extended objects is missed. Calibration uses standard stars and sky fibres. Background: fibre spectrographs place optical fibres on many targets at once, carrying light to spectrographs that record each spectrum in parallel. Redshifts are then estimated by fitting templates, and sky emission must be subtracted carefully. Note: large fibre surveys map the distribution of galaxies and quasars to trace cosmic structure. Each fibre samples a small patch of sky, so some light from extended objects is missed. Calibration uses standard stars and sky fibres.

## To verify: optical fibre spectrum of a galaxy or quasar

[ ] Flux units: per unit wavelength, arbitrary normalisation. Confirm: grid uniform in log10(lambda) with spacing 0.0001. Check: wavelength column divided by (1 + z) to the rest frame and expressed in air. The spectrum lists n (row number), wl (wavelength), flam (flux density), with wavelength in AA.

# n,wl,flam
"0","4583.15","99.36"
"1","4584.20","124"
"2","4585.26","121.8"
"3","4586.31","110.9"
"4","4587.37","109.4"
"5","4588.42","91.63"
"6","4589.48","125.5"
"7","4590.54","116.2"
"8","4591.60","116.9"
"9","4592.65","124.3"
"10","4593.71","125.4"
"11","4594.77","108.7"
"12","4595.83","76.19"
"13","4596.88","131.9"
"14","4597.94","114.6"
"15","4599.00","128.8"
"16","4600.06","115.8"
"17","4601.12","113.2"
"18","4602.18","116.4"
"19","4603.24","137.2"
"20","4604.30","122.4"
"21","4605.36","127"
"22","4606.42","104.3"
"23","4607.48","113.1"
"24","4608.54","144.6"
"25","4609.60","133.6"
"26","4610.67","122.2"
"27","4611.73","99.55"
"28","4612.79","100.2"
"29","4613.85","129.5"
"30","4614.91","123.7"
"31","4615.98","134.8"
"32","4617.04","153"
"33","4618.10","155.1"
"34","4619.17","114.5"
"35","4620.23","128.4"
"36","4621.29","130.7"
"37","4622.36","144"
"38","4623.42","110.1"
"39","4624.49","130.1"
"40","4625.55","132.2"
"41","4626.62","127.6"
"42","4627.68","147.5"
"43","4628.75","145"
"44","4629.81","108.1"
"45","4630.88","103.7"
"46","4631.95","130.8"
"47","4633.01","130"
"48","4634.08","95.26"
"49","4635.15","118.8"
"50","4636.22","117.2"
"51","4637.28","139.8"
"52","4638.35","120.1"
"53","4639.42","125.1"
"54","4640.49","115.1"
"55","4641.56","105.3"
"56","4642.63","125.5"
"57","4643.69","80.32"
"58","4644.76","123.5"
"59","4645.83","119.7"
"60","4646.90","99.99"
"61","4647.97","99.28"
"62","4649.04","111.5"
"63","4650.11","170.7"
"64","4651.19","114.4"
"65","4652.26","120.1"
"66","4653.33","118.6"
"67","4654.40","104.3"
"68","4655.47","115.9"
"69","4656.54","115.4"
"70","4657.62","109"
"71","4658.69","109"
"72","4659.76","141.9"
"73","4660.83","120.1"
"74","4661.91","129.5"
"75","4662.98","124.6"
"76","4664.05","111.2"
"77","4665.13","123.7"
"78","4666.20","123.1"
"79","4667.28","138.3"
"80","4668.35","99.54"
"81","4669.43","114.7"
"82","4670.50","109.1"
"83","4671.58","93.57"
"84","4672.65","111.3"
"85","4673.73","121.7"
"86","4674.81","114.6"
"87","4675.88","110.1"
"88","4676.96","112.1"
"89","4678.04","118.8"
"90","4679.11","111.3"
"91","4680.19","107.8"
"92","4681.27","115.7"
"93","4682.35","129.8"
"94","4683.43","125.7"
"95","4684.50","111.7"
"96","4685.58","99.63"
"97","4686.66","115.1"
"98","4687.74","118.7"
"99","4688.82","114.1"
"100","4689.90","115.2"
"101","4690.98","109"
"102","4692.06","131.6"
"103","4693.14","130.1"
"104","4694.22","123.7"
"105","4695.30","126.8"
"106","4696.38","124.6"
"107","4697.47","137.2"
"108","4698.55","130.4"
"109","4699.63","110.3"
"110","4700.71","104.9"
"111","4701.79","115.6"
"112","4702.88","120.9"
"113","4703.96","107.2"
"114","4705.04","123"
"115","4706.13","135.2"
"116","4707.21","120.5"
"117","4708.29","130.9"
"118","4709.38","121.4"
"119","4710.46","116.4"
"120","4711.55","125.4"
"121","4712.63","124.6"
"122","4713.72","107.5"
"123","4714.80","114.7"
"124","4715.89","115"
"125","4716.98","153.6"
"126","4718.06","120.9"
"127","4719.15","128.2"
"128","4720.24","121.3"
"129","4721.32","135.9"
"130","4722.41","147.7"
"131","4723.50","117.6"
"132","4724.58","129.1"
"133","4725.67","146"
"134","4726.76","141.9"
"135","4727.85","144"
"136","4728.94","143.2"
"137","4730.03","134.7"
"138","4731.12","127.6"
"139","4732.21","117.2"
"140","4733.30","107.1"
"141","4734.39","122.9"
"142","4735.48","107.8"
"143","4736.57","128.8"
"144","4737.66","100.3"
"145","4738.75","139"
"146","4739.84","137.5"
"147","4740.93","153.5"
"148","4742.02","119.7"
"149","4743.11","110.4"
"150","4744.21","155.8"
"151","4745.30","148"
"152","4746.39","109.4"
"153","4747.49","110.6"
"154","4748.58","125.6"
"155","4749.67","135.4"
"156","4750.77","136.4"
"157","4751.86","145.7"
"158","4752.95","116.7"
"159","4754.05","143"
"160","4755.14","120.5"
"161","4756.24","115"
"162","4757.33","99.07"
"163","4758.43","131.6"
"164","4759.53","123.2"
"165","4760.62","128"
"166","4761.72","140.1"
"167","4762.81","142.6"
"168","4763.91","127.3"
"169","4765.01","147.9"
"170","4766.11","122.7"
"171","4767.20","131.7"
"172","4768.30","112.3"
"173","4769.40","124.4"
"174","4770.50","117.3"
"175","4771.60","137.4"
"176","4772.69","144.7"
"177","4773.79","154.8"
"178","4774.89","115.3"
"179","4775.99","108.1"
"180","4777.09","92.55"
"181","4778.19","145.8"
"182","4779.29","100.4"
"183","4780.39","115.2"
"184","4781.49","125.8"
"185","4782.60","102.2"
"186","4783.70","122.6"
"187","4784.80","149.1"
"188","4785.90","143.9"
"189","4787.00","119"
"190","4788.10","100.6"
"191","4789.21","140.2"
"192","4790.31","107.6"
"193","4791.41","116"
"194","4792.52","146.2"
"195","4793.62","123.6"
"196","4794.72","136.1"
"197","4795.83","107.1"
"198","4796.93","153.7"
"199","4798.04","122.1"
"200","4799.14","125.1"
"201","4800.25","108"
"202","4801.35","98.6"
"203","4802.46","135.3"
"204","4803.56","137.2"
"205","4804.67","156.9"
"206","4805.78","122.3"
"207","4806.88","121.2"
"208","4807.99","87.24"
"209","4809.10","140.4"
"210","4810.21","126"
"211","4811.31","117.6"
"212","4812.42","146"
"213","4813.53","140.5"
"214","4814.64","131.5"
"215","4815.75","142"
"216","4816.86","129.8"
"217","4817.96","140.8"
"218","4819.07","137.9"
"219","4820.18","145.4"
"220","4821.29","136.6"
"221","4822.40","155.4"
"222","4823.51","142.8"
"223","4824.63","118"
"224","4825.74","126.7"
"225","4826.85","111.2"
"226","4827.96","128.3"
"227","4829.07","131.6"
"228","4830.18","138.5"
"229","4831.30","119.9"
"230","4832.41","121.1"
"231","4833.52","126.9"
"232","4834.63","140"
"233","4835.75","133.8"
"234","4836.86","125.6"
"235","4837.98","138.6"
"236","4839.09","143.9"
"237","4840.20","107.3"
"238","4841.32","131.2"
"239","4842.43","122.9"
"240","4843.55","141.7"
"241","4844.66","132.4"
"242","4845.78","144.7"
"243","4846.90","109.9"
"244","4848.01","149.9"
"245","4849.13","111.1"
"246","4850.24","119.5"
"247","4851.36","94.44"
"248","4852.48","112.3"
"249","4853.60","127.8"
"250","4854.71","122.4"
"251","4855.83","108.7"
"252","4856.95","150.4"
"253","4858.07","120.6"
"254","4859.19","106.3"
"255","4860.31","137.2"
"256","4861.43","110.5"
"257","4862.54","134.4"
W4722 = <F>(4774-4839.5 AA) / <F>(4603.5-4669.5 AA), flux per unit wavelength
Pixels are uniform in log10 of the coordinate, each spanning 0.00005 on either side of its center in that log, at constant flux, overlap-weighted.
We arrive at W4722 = 1.05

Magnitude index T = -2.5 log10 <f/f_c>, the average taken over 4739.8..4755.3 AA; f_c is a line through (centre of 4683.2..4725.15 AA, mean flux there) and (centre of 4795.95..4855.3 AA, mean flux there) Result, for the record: -0.058 mag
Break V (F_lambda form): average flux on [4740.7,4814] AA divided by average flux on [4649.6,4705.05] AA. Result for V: 1.07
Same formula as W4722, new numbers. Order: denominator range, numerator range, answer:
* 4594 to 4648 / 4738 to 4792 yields 1.04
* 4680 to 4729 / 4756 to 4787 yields 1.02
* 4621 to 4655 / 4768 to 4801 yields 1.03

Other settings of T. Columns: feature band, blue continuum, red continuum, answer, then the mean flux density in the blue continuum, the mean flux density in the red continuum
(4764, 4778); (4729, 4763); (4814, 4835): 0.02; 127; 133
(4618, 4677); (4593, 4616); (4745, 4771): 0.01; 119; 127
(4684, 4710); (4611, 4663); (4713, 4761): 0.05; 122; 128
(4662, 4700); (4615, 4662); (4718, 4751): 0.07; 122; 129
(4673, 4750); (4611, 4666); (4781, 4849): 0.01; 122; 129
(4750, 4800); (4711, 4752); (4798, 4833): 0.02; 129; 130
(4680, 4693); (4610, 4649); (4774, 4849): 0.06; 122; 128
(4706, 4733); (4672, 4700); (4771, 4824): -0.06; 118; 128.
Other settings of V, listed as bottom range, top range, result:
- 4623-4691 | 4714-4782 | 1.08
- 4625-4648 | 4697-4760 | 1.06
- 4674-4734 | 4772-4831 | 1.04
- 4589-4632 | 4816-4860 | 1.04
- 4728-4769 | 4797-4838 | 1.02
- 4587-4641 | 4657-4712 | 0.97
